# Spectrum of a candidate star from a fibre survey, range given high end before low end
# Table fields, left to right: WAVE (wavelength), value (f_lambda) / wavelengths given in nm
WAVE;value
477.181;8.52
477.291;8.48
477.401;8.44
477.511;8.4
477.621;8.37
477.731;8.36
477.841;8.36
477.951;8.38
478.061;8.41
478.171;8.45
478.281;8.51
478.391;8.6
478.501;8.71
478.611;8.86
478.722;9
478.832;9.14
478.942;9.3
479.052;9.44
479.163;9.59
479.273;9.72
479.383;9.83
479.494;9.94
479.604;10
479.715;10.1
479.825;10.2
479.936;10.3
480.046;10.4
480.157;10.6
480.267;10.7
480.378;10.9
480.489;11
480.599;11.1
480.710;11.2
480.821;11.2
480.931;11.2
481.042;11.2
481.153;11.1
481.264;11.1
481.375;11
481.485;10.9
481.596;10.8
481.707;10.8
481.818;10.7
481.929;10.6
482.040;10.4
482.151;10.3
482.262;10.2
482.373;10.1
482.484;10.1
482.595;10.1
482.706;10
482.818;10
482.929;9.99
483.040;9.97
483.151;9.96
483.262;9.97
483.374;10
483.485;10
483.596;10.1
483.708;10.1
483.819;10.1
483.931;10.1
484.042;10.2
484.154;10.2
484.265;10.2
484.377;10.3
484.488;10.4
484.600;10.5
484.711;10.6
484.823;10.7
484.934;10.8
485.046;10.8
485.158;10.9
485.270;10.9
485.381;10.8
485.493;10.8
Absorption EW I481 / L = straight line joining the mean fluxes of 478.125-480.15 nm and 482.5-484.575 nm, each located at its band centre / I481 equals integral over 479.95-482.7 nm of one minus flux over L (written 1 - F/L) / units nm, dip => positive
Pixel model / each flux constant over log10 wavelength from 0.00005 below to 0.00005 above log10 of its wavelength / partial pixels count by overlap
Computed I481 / -0.26 nm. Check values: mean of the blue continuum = 9.48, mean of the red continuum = 10.1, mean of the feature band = 10.7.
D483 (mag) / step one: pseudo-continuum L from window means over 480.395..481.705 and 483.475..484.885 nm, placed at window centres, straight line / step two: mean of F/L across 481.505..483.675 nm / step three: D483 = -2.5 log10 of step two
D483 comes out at 0.05 mag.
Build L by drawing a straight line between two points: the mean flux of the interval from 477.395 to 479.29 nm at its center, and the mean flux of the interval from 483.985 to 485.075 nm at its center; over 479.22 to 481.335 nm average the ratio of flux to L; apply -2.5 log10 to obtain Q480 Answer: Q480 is -0.14 mag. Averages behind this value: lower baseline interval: 8.77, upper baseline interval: 10.5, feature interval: 10.6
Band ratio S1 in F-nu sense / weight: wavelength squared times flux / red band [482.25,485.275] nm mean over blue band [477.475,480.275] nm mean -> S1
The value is 1.1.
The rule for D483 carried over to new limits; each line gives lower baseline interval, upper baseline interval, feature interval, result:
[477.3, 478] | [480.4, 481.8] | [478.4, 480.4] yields 0.00 mag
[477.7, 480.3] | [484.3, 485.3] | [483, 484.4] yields 0.03 mag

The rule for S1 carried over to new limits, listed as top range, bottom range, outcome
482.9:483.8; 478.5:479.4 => 1.10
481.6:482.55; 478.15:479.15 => 1.18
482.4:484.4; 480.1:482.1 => 0.93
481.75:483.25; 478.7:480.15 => 1.05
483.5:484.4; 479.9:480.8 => 0.95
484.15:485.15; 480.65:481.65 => 0.97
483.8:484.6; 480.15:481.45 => 0.94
